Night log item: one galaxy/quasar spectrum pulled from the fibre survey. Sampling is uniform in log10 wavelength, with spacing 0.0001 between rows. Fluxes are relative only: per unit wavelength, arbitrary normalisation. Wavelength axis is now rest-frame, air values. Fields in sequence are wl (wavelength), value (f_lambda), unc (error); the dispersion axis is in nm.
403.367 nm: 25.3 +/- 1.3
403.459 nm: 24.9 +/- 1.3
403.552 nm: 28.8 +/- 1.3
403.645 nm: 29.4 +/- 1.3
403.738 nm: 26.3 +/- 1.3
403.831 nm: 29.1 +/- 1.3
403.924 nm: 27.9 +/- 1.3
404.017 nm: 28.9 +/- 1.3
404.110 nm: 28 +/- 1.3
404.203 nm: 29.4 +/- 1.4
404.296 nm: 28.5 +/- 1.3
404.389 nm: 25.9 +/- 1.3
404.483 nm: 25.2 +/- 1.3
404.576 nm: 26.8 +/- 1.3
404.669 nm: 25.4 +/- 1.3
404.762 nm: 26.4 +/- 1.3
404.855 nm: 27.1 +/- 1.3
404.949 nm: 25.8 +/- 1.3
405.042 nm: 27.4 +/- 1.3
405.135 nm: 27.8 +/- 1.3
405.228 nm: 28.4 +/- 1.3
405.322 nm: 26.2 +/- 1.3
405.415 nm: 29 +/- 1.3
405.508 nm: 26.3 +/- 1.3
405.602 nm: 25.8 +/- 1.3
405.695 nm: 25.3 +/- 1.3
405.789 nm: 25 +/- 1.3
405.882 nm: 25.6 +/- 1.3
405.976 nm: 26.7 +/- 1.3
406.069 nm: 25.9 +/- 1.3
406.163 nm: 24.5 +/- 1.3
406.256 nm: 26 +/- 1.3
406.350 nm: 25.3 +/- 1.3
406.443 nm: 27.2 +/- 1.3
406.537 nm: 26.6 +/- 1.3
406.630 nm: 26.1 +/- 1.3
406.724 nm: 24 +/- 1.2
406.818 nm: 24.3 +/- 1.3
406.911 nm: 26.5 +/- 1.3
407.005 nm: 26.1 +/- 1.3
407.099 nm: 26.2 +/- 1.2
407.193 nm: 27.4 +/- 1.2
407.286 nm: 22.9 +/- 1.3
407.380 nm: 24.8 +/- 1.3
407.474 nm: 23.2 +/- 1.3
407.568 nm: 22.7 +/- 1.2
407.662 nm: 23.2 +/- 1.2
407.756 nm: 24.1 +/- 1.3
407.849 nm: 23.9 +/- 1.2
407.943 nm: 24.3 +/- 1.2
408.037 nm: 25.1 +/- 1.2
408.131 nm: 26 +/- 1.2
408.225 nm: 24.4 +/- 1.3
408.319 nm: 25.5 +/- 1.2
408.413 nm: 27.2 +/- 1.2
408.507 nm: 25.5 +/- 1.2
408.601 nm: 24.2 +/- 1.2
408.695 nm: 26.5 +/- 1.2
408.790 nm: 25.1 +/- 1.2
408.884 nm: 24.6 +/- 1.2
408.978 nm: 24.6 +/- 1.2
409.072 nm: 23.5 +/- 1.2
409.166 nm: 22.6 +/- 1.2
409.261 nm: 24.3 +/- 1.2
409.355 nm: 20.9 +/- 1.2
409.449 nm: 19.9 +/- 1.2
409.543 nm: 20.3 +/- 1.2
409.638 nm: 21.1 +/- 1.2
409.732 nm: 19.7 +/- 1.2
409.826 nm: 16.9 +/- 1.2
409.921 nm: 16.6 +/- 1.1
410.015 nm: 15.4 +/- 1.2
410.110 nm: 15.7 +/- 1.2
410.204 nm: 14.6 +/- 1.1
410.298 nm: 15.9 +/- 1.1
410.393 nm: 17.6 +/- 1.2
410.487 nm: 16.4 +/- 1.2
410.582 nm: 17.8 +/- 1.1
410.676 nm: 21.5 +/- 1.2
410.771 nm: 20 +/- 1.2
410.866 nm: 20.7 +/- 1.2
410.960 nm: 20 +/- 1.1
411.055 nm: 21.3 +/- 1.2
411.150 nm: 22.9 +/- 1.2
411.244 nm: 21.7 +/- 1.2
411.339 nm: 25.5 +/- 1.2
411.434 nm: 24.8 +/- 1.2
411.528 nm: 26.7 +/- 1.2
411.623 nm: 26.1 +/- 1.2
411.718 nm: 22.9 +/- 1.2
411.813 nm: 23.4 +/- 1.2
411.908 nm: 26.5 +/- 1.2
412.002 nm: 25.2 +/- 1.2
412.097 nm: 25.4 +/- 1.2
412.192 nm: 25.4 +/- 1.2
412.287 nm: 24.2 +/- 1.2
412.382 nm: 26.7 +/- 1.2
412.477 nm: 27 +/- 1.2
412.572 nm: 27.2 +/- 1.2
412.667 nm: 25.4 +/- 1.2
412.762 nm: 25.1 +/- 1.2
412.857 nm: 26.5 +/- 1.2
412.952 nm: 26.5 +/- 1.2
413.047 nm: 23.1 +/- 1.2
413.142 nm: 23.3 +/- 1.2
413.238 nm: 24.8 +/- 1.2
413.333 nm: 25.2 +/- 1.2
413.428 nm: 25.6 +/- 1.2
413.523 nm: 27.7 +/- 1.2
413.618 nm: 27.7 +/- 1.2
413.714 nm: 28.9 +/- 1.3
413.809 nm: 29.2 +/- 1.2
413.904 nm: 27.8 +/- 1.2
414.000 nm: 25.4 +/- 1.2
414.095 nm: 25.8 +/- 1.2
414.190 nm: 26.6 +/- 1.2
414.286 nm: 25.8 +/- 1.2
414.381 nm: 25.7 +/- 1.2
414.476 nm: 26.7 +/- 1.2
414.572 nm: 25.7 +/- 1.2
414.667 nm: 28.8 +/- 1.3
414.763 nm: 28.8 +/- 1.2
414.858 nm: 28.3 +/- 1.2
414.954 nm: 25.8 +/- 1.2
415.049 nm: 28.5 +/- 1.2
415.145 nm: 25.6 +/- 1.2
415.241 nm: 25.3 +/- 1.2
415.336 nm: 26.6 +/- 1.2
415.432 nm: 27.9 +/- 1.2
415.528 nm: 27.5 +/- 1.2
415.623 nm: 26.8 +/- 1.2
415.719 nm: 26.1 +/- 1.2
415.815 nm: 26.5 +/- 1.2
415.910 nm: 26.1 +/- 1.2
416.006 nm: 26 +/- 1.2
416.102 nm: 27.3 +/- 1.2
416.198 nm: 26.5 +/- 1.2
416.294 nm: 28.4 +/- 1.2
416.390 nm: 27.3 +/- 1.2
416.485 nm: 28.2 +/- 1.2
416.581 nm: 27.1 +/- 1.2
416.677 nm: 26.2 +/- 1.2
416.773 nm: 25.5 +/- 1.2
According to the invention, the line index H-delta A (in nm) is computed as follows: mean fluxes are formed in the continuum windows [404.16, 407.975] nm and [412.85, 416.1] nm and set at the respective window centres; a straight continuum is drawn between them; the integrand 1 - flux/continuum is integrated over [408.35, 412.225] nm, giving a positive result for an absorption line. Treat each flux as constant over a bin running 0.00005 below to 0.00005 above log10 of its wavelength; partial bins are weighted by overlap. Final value 0.64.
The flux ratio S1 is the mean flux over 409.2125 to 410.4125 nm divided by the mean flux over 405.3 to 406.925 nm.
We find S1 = 0.71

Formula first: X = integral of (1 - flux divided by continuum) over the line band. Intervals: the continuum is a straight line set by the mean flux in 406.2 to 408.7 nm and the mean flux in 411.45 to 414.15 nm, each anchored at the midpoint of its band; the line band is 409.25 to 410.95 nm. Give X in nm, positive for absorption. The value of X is 0.465 nm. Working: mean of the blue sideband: 25.1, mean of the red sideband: 25.9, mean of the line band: 18.5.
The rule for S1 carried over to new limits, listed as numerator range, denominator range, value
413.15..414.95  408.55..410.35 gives 1.30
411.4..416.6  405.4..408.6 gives 1.04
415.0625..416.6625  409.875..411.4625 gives 1.39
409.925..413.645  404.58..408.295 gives 0.90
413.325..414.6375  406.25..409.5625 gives 1.09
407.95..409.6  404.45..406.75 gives 0.92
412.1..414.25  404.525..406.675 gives 0.99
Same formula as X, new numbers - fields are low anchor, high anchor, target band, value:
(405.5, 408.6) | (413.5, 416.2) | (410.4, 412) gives 0.233 nm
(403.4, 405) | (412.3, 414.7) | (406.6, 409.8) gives 0.330 nm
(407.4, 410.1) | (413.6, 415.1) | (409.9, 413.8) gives 0.336 nm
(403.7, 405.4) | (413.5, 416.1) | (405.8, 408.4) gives 0.196 nm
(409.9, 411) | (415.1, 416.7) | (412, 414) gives -0.378 nm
